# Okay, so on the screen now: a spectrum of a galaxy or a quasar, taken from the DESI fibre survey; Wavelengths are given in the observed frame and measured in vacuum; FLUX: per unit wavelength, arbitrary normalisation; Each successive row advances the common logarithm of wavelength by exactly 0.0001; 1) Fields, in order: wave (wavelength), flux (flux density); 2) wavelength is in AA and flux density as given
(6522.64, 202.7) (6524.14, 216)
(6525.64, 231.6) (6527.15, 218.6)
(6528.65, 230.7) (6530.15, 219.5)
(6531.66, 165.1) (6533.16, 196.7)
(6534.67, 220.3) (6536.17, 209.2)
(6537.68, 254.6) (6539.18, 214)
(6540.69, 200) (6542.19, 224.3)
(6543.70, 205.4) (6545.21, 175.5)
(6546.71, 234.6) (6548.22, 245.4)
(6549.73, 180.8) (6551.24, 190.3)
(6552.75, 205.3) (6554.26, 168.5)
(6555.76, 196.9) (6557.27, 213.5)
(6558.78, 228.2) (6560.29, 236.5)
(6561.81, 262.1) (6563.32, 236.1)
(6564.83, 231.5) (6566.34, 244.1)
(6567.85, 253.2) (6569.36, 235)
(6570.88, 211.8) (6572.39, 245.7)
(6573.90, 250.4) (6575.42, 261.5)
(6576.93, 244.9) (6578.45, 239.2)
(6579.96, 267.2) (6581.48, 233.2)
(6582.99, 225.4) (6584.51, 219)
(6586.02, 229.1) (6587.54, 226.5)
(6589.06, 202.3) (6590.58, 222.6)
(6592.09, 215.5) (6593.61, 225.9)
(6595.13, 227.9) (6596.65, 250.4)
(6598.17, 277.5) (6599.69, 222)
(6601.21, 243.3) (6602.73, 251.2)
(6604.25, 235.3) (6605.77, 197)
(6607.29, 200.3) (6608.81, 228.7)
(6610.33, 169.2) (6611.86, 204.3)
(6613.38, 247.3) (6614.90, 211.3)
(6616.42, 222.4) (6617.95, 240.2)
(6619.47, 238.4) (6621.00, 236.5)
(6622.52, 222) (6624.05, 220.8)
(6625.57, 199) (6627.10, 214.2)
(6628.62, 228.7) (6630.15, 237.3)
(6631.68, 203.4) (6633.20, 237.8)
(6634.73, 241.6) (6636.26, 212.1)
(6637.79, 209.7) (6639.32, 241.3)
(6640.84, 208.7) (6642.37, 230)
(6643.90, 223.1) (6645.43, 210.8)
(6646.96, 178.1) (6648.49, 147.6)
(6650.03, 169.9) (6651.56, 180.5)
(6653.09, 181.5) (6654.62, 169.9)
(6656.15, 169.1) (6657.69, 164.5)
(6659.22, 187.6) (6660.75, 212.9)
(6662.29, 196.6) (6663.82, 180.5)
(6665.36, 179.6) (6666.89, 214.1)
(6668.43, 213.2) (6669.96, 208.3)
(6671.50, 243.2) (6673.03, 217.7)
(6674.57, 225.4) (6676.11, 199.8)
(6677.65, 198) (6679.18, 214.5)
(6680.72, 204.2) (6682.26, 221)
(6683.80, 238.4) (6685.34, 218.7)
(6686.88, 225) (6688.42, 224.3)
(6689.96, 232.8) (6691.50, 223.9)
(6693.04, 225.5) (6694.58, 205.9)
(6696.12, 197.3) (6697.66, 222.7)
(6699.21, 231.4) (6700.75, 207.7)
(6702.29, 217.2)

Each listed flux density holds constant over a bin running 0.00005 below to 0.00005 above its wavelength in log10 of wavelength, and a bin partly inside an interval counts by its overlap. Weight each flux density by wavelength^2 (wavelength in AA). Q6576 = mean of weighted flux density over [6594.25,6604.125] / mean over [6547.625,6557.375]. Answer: 1.25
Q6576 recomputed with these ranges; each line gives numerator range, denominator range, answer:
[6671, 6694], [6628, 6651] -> 1.06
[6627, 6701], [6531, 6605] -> 0.95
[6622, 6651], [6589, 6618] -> 0.95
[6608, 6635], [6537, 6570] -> 1.03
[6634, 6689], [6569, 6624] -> 0.91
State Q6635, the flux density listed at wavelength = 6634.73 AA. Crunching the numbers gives 241.6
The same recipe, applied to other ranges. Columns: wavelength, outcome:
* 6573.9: 250.4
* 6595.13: 227.9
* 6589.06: 202.3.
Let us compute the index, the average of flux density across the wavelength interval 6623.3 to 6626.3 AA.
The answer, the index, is 210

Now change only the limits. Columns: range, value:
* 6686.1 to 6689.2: 225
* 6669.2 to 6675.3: 224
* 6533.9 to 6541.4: 220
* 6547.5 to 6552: 205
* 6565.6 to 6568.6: 249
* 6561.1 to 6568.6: 246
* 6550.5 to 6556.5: 190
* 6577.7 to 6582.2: 247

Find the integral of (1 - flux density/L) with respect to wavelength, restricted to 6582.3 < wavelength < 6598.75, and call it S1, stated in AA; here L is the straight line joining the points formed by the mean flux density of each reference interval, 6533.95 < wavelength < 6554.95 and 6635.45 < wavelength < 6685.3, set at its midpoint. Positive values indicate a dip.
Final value -1.8 AA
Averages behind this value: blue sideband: 209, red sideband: 202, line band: 229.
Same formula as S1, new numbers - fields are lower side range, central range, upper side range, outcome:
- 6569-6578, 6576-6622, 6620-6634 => 0.77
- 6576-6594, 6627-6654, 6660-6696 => 1.47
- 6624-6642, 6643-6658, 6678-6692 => 2.79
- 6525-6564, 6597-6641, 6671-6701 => -1.66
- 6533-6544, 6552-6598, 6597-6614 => -1.93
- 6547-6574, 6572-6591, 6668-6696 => -1.12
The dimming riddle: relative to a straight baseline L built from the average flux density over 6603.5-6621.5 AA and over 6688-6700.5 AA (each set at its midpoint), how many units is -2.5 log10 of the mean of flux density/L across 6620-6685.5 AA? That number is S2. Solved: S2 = 0.06 mag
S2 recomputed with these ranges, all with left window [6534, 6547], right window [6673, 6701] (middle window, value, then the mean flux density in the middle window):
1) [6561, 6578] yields -0.13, 243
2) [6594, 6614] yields -0.05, 227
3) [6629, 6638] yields -0.04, 225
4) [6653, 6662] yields 0.19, 182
